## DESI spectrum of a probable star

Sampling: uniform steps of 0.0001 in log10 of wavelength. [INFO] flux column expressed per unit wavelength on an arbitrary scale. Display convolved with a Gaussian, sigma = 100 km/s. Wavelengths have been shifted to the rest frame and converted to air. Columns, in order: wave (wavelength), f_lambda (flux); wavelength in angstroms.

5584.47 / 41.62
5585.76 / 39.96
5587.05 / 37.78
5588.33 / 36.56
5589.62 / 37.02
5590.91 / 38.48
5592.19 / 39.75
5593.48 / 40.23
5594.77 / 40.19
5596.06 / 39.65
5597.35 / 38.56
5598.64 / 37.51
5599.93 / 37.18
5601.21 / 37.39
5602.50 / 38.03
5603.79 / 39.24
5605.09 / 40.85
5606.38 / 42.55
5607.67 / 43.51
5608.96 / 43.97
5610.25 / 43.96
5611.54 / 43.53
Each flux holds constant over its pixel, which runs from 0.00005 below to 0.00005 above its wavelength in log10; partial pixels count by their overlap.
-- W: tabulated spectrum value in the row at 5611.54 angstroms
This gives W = 43.53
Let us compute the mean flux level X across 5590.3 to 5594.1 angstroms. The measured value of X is 39.5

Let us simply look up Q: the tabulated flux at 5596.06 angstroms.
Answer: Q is 39.65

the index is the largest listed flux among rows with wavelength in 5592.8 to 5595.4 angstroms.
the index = 40.23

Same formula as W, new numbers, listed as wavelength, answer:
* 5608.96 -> 43.97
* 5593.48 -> 40.23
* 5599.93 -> 37.18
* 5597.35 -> 38.56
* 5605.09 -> 40.85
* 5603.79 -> 39.24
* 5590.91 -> 38.48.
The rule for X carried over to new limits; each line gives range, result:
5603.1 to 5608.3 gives 41.4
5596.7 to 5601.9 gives 37.7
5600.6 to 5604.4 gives 38.2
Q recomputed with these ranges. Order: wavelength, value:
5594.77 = 40.19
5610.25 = 43.96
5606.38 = 42.55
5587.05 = 37.78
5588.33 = 36.56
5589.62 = 37.02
